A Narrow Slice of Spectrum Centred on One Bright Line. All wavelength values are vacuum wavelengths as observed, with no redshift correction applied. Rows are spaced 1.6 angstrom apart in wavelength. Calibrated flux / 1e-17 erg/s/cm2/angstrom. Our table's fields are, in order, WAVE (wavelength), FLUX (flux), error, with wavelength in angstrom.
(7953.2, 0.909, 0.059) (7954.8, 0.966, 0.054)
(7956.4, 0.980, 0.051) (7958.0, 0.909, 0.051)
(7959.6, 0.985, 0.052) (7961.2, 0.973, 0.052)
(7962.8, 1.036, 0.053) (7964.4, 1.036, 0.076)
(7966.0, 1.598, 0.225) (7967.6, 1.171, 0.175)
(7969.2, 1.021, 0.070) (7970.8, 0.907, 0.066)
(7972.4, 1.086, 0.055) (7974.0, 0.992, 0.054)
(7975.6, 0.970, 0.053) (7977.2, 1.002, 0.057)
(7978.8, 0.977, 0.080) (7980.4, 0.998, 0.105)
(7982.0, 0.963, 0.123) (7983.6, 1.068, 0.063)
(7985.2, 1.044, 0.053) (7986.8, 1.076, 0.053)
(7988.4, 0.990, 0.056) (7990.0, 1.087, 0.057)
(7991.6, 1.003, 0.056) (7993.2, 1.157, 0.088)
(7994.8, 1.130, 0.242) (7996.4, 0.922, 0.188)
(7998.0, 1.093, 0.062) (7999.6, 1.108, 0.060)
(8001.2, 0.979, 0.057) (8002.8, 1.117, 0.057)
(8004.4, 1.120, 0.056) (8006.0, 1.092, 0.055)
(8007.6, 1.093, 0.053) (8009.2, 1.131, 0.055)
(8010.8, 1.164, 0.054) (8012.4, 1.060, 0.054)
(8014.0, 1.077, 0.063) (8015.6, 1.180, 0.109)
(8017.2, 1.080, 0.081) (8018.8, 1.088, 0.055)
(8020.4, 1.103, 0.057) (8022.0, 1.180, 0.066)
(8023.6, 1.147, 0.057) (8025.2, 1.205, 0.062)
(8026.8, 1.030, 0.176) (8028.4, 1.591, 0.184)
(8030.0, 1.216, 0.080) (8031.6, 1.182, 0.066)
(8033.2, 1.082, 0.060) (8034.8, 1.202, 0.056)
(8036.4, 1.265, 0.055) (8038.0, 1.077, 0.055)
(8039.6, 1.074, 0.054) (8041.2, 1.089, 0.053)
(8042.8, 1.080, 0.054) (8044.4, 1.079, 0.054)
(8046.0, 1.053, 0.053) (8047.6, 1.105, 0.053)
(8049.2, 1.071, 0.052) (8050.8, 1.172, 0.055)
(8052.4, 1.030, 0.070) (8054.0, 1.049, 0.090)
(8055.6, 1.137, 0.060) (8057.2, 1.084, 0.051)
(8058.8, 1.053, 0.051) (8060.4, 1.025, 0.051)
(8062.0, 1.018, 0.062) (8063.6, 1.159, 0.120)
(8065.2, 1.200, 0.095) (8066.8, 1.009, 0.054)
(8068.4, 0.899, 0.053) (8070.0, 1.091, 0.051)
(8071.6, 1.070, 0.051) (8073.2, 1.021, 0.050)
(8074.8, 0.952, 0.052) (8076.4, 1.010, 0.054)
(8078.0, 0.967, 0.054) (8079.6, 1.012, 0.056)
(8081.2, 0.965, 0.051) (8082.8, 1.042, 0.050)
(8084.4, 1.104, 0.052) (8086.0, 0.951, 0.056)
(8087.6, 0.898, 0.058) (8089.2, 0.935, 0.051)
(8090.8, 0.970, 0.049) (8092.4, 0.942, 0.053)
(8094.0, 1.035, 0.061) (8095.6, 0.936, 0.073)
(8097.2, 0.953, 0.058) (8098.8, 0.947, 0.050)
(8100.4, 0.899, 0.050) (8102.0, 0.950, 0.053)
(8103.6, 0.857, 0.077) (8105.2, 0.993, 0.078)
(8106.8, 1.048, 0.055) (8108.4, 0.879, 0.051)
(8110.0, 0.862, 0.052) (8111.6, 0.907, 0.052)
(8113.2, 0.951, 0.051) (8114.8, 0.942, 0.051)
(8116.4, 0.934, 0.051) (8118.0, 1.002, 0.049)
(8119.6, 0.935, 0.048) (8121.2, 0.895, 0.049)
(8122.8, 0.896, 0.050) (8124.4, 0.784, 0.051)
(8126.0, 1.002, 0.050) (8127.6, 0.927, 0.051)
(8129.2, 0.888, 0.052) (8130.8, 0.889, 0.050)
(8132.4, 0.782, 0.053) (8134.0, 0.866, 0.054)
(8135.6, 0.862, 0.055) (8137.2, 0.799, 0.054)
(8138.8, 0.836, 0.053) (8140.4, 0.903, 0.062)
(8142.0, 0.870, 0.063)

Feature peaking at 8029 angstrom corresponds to Mg II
